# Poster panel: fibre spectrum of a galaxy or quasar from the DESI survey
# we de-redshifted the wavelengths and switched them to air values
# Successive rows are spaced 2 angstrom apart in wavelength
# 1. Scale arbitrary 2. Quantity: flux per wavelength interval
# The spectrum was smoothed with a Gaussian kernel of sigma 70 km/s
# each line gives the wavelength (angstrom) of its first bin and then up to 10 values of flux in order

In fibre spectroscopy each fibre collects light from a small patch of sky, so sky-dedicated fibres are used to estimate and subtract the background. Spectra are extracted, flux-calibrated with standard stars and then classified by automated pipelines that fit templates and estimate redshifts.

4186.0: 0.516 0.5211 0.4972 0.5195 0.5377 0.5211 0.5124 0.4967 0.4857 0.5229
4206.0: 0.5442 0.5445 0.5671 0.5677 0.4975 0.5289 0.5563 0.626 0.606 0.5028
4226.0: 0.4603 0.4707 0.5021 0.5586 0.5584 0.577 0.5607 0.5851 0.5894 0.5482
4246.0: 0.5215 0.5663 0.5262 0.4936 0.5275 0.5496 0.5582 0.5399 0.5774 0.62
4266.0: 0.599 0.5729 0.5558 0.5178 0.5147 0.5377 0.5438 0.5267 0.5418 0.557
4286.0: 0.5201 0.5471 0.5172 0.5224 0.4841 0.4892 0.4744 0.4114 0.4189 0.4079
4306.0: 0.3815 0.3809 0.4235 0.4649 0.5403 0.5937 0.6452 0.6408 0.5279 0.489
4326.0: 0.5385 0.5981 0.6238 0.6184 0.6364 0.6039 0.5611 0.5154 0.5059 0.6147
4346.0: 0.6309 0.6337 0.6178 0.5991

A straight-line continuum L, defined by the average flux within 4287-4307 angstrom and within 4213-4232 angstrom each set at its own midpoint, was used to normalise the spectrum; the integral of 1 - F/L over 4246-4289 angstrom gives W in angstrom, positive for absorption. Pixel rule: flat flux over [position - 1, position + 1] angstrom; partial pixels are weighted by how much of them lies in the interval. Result -4.92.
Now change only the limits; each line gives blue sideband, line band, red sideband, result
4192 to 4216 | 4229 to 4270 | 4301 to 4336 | -2.29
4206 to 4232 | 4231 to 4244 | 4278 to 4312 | -1.18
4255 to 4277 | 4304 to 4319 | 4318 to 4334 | 2.44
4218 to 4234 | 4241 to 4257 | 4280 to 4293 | -0.16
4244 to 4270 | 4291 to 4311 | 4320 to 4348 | 4.53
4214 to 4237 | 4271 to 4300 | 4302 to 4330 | 0.18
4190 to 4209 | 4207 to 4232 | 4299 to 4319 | -1.32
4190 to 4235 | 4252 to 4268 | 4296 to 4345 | -1.06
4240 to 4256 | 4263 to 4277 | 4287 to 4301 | -1.11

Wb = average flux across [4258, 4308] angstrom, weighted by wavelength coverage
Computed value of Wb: 0.514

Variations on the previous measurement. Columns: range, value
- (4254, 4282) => 0.553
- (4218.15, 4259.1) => 0.545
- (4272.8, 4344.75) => 0.525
